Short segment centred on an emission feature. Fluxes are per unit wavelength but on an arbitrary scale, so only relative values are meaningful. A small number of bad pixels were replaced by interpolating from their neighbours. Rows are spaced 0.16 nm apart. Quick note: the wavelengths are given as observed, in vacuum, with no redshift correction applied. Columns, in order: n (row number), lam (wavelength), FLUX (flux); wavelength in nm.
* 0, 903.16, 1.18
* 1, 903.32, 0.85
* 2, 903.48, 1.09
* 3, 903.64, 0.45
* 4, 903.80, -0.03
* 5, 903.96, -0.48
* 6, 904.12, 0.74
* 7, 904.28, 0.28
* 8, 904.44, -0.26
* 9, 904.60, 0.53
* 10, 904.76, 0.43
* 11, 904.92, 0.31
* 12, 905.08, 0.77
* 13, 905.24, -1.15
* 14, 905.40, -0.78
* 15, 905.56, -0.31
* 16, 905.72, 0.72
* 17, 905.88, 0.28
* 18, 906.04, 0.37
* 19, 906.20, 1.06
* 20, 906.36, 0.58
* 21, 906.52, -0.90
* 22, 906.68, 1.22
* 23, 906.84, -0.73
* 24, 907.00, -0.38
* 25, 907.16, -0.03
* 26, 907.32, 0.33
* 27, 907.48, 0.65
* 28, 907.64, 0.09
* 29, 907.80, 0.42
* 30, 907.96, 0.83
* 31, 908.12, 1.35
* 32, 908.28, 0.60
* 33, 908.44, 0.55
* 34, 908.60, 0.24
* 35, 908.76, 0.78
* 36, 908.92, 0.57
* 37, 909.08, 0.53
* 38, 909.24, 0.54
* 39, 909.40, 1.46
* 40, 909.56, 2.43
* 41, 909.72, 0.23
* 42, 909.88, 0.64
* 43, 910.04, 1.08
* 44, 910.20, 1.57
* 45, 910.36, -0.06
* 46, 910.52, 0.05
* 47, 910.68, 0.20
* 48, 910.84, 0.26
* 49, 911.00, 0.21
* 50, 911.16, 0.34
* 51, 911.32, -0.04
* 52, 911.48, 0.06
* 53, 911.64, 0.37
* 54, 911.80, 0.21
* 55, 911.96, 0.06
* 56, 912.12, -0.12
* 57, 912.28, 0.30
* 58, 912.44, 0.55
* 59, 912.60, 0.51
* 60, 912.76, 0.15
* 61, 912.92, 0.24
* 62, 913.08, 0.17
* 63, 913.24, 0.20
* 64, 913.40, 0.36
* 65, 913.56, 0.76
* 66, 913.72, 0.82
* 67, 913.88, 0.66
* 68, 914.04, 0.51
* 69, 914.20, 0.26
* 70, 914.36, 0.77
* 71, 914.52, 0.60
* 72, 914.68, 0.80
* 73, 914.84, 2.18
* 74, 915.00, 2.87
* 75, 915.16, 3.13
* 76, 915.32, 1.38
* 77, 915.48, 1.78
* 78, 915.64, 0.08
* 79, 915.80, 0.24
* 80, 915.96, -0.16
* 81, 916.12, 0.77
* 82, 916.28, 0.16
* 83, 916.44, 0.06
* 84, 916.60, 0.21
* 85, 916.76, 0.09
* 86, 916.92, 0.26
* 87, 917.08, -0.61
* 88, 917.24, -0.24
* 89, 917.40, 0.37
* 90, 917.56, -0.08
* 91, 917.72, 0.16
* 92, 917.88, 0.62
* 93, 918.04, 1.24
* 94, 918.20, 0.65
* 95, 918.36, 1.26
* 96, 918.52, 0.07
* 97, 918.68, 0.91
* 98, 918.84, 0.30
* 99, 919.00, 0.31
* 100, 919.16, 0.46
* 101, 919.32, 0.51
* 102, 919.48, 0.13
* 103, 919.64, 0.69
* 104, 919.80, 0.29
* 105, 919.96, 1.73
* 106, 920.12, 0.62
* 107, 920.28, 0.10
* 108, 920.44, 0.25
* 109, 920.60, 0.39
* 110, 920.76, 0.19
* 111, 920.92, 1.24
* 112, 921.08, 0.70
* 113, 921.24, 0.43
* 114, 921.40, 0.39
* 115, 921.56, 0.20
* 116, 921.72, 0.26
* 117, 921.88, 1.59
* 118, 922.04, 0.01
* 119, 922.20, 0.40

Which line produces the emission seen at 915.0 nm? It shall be H-beta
